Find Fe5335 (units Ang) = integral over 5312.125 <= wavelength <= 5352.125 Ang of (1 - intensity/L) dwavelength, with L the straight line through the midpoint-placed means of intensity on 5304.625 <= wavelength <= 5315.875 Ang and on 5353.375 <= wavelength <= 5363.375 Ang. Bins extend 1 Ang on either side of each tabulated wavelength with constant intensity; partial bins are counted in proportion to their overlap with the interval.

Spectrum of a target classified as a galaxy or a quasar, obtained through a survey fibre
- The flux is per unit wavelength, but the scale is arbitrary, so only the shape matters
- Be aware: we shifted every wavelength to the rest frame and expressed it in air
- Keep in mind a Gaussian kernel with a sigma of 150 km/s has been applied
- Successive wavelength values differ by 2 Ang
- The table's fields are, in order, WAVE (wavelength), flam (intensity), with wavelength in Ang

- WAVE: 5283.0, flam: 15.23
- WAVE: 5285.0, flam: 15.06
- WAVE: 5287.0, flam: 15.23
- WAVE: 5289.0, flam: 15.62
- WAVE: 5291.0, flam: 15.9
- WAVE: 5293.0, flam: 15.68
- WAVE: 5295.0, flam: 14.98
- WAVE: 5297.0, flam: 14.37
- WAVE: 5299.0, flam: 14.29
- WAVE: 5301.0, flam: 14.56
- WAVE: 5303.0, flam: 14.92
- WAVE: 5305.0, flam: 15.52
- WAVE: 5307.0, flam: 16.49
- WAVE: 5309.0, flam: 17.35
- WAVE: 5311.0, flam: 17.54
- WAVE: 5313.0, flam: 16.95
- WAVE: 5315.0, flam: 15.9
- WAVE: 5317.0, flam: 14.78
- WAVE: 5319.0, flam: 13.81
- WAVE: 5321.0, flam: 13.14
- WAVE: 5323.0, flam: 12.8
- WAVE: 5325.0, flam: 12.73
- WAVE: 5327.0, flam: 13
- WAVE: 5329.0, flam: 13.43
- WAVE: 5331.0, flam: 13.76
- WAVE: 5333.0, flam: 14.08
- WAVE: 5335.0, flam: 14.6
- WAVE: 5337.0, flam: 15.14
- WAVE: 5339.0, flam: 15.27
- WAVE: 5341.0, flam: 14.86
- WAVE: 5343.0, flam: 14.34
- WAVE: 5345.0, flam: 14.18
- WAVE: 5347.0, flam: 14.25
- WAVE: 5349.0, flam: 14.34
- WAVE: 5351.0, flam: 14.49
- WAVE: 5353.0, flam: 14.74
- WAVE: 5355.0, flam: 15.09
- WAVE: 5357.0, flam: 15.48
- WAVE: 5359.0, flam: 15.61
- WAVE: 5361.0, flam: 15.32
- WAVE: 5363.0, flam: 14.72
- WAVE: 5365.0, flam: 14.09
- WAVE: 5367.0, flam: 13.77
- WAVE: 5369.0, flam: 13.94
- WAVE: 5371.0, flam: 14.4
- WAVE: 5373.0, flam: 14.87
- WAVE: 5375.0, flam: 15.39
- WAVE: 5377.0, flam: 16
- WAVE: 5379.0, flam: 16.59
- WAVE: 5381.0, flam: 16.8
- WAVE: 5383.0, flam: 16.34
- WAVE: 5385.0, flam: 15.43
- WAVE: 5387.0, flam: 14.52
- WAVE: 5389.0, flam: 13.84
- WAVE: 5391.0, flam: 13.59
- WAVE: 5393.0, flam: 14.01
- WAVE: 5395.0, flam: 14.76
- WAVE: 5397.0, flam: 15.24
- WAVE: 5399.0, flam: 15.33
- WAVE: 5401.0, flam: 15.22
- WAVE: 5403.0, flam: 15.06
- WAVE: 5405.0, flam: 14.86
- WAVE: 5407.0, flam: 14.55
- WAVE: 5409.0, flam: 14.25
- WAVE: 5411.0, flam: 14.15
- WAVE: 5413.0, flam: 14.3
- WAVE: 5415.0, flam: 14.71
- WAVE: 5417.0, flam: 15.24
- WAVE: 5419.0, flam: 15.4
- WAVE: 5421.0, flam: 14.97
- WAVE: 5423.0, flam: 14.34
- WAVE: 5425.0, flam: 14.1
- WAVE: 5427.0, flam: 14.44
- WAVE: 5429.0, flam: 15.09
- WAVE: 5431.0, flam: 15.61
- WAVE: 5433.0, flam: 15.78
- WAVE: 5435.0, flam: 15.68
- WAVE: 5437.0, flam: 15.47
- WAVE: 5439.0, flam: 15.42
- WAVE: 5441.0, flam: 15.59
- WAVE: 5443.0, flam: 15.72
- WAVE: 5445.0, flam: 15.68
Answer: 4.4 Ang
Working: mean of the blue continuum 16.7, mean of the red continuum 15.2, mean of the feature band 14.3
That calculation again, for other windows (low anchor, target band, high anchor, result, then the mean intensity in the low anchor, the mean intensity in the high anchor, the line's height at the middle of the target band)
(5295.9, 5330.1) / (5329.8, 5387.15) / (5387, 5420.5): -0.7 Ang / 14.8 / 14.7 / 14.7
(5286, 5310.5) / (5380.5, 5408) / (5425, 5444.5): 0.8 Ang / 15.5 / 15.4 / 15.4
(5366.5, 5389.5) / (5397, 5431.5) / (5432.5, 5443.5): 1.4 Ang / 15.2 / 15.6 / 15.4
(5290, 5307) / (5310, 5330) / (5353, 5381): 0.9 Ang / 15.1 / 15.1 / 15.1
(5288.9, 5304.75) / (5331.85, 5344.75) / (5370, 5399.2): 0.3 Ang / 15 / 15.1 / 15.1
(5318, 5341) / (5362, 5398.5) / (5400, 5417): -1.4 Ang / 13.8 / 14.7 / 14.4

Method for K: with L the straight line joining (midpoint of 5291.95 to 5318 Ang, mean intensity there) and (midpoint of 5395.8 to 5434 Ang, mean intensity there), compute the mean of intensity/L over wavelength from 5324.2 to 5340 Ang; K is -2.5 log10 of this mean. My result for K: 0.11 mag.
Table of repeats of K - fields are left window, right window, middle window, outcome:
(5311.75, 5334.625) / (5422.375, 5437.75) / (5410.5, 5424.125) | 0.02 mag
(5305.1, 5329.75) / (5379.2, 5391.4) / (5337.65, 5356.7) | 0.03 mag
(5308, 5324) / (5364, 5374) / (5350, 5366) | -0.04 mag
